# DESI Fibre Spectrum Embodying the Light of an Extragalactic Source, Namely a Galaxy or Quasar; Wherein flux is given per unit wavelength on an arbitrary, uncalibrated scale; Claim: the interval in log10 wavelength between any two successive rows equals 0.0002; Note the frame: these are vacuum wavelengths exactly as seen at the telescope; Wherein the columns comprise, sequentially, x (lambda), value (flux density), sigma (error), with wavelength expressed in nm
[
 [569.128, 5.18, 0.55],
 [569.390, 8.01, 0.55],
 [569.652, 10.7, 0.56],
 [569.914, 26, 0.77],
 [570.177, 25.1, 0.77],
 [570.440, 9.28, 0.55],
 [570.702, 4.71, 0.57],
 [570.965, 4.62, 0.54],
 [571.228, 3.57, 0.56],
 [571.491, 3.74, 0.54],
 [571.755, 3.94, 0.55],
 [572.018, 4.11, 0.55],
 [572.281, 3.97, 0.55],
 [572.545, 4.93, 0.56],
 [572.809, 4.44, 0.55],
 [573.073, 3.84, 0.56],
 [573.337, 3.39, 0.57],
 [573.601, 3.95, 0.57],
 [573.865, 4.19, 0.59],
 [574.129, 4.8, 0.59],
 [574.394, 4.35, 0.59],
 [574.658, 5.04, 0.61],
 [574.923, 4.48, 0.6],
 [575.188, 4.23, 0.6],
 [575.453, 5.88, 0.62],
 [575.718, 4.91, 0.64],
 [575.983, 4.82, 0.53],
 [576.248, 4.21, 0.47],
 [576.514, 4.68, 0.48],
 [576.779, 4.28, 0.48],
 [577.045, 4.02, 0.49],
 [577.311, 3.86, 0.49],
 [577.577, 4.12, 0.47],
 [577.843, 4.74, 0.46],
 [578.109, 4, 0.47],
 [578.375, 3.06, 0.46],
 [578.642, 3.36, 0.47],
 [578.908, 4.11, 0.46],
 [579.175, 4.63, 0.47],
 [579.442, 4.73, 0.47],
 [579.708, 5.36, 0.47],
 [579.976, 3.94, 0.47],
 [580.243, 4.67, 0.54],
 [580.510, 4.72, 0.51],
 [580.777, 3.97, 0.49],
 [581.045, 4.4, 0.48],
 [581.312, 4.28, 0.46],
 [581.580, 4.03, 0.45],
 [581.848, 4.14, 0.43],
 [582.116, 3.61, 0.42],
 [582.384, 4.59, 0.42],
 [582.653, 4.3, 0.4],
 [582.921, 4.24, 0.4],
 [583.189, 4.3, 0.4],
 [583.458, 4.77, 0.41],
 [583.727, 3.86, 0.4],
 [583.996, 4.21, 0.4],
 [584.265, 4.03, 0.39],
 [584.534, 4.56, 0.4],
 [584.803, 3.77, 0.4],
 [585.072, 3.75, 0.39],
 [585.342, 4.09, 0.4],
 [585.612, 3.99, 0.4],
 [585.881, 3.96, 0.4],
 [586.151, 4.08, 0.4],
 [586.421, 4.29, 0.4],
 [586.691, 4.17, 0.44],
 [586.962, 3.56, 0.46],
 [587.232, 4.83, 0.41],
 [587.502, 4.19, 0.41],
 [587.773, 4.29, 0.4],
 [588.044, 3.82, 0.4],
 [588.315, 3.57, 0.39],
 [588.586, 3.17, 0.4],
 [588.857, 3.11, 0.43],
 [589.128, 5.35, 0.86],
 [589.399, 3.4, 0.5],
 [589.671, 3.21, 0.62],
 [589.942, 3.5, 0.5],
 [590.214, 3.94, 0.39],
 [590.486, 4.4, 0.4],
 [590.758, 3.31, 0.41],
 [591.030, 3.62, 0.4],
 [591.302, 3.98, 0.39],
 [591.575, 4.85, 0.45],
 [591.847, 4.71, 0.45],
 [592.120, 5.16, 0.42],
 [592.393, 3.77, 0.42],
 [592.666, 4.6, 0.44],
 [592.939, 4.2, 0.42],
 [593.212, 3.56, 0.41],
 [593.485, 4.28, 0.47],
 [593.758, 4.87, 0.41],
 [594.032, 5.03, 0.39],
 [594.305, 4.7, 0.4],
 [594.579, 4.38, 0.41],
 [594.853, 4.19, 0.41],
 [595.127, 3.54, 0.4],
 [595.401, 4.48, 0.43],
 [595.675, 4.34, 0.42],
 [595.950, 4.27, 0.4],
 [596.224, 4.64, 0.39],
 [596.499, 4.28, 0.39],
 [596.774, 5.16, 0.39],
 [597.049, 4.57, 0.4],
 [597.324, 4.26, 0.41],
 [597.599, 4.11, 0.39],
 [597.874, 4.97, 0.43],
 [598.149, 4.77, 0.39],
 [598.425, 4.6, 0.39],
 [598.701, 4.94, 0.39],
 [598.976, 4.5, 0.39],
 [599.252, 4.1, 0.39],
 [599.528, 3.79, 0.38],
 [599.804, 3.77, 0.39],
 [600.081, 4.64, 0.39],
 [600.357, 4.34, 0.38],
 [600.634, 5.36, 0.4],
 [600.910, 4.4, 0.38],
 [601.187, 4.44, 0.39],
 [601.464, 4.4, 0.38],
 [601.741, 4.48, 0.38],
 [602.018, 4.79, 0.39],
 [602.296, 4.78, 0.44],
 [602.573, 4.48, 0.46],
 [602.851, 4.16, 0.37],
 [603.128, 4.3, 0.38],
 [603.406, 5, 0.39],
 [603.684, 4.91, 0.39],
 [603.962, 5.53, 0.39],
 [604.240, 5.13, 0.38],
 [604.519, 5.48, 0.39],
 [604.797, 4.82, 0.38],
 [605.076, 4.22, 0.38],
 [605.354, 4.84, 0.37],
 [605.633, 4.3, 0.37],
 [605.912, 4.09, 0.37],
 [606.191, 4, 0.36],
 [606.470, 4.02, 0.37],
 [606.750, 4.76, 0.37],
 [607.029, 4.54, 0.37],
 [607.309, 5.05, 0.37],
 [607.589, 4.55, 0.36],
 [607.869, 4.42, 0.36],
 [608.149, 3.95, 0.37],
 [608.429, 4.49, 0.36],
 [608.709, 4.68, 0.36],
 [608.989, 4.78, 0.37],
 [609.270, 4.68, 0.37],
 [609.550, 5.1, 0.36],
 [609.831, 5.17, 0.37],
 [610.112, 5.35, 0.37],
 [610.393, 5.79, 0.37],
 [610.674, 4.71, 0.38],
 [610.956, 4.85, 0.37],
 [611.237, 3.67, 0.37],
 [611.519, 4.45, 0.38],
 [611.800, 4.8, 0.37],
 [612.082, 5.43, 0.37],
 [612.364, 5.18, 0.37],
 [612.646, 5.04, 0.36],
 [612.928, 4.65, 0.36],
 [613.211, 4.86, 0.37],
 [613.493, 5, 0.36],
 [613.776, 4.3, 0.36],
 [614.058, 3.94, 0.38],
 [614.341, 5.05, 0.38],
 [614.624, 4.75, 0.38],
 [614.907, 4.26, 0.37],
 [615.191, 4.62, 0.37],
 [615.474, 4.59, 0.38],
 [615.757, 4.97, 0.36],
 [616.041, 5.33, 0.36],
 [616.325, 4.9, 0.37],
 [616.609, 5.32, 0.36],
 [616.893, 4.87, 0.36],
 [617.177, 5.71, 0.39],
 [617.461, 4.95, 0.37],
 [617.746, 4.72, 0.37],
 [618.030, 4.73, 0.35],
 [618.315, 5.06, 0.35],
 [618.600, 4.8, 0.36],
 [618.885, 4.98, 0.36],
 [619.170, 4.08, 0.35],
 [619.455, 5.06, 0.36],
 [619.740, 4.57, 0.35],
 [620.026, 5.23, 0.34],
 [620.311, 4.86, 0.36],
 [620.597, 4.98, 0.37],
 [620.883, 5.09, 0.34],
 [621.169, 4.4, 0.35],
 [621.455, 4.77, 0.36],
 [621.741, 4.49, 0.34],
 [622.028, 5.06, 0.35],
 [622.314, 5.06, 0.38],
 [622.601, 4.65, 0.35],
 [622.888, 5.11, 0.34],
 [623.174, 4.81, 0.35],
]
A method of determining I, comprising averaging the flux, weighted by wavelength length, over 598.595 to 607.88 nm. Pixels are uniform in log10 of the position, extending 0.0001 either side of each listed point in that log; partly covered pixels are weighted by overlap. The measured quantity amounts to 4.57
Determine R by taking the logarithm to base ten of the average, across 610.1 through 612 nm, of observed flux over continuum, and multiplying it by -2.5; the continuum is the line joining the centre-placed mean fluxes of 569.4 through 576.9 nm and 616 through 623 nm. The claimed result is 0.08 mag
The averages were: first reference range 6.31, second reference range 4.9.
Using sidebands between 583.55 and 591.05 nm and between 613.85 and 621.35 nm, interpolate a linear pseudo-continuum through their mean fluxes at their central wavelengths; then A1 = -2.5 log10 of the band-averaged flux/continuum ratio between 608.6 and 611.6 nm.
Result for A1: -0.054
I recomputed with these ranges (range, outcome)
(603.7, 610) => 4.67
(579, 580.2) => 4.64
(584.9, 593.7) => 4.03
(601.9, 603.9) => 4.66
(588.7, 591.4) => 3.78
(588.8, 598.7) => 4.3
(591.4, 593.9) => 4.44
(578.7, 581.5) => 4.44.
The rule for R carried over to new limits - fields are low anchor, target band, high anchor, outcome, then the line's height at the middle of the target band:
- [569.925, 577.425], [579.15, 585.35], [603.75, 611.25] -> 0.25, 5.37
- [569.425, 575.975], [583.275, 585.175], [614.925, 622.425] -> 0.43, 6.15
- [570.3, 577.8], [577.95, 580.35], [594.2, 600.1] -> 0.07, 4.51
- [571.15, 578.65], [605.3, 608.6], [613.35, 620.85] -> 0.07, 4.7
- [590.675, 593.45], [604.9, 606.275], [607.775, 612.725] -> 0.08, 4.65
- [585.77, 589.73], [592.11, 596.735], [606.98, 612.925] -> -0.04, 4.2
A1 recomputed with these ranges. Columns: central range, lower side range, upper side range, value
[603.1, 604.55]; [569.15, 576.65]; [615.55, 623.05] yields 0.07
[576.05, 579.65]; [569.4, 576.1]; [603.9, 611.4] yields 0.44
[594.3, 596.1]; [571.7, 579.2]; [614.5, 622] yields 0.08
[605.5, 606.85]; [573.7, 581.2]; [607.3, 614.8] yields 0.12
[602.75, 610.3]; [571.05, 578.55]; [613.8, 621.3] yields 0.00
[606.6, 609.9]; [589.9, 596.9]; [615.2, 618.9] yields 0.01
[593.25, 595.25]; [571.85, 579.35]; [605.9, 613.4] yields 0.03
